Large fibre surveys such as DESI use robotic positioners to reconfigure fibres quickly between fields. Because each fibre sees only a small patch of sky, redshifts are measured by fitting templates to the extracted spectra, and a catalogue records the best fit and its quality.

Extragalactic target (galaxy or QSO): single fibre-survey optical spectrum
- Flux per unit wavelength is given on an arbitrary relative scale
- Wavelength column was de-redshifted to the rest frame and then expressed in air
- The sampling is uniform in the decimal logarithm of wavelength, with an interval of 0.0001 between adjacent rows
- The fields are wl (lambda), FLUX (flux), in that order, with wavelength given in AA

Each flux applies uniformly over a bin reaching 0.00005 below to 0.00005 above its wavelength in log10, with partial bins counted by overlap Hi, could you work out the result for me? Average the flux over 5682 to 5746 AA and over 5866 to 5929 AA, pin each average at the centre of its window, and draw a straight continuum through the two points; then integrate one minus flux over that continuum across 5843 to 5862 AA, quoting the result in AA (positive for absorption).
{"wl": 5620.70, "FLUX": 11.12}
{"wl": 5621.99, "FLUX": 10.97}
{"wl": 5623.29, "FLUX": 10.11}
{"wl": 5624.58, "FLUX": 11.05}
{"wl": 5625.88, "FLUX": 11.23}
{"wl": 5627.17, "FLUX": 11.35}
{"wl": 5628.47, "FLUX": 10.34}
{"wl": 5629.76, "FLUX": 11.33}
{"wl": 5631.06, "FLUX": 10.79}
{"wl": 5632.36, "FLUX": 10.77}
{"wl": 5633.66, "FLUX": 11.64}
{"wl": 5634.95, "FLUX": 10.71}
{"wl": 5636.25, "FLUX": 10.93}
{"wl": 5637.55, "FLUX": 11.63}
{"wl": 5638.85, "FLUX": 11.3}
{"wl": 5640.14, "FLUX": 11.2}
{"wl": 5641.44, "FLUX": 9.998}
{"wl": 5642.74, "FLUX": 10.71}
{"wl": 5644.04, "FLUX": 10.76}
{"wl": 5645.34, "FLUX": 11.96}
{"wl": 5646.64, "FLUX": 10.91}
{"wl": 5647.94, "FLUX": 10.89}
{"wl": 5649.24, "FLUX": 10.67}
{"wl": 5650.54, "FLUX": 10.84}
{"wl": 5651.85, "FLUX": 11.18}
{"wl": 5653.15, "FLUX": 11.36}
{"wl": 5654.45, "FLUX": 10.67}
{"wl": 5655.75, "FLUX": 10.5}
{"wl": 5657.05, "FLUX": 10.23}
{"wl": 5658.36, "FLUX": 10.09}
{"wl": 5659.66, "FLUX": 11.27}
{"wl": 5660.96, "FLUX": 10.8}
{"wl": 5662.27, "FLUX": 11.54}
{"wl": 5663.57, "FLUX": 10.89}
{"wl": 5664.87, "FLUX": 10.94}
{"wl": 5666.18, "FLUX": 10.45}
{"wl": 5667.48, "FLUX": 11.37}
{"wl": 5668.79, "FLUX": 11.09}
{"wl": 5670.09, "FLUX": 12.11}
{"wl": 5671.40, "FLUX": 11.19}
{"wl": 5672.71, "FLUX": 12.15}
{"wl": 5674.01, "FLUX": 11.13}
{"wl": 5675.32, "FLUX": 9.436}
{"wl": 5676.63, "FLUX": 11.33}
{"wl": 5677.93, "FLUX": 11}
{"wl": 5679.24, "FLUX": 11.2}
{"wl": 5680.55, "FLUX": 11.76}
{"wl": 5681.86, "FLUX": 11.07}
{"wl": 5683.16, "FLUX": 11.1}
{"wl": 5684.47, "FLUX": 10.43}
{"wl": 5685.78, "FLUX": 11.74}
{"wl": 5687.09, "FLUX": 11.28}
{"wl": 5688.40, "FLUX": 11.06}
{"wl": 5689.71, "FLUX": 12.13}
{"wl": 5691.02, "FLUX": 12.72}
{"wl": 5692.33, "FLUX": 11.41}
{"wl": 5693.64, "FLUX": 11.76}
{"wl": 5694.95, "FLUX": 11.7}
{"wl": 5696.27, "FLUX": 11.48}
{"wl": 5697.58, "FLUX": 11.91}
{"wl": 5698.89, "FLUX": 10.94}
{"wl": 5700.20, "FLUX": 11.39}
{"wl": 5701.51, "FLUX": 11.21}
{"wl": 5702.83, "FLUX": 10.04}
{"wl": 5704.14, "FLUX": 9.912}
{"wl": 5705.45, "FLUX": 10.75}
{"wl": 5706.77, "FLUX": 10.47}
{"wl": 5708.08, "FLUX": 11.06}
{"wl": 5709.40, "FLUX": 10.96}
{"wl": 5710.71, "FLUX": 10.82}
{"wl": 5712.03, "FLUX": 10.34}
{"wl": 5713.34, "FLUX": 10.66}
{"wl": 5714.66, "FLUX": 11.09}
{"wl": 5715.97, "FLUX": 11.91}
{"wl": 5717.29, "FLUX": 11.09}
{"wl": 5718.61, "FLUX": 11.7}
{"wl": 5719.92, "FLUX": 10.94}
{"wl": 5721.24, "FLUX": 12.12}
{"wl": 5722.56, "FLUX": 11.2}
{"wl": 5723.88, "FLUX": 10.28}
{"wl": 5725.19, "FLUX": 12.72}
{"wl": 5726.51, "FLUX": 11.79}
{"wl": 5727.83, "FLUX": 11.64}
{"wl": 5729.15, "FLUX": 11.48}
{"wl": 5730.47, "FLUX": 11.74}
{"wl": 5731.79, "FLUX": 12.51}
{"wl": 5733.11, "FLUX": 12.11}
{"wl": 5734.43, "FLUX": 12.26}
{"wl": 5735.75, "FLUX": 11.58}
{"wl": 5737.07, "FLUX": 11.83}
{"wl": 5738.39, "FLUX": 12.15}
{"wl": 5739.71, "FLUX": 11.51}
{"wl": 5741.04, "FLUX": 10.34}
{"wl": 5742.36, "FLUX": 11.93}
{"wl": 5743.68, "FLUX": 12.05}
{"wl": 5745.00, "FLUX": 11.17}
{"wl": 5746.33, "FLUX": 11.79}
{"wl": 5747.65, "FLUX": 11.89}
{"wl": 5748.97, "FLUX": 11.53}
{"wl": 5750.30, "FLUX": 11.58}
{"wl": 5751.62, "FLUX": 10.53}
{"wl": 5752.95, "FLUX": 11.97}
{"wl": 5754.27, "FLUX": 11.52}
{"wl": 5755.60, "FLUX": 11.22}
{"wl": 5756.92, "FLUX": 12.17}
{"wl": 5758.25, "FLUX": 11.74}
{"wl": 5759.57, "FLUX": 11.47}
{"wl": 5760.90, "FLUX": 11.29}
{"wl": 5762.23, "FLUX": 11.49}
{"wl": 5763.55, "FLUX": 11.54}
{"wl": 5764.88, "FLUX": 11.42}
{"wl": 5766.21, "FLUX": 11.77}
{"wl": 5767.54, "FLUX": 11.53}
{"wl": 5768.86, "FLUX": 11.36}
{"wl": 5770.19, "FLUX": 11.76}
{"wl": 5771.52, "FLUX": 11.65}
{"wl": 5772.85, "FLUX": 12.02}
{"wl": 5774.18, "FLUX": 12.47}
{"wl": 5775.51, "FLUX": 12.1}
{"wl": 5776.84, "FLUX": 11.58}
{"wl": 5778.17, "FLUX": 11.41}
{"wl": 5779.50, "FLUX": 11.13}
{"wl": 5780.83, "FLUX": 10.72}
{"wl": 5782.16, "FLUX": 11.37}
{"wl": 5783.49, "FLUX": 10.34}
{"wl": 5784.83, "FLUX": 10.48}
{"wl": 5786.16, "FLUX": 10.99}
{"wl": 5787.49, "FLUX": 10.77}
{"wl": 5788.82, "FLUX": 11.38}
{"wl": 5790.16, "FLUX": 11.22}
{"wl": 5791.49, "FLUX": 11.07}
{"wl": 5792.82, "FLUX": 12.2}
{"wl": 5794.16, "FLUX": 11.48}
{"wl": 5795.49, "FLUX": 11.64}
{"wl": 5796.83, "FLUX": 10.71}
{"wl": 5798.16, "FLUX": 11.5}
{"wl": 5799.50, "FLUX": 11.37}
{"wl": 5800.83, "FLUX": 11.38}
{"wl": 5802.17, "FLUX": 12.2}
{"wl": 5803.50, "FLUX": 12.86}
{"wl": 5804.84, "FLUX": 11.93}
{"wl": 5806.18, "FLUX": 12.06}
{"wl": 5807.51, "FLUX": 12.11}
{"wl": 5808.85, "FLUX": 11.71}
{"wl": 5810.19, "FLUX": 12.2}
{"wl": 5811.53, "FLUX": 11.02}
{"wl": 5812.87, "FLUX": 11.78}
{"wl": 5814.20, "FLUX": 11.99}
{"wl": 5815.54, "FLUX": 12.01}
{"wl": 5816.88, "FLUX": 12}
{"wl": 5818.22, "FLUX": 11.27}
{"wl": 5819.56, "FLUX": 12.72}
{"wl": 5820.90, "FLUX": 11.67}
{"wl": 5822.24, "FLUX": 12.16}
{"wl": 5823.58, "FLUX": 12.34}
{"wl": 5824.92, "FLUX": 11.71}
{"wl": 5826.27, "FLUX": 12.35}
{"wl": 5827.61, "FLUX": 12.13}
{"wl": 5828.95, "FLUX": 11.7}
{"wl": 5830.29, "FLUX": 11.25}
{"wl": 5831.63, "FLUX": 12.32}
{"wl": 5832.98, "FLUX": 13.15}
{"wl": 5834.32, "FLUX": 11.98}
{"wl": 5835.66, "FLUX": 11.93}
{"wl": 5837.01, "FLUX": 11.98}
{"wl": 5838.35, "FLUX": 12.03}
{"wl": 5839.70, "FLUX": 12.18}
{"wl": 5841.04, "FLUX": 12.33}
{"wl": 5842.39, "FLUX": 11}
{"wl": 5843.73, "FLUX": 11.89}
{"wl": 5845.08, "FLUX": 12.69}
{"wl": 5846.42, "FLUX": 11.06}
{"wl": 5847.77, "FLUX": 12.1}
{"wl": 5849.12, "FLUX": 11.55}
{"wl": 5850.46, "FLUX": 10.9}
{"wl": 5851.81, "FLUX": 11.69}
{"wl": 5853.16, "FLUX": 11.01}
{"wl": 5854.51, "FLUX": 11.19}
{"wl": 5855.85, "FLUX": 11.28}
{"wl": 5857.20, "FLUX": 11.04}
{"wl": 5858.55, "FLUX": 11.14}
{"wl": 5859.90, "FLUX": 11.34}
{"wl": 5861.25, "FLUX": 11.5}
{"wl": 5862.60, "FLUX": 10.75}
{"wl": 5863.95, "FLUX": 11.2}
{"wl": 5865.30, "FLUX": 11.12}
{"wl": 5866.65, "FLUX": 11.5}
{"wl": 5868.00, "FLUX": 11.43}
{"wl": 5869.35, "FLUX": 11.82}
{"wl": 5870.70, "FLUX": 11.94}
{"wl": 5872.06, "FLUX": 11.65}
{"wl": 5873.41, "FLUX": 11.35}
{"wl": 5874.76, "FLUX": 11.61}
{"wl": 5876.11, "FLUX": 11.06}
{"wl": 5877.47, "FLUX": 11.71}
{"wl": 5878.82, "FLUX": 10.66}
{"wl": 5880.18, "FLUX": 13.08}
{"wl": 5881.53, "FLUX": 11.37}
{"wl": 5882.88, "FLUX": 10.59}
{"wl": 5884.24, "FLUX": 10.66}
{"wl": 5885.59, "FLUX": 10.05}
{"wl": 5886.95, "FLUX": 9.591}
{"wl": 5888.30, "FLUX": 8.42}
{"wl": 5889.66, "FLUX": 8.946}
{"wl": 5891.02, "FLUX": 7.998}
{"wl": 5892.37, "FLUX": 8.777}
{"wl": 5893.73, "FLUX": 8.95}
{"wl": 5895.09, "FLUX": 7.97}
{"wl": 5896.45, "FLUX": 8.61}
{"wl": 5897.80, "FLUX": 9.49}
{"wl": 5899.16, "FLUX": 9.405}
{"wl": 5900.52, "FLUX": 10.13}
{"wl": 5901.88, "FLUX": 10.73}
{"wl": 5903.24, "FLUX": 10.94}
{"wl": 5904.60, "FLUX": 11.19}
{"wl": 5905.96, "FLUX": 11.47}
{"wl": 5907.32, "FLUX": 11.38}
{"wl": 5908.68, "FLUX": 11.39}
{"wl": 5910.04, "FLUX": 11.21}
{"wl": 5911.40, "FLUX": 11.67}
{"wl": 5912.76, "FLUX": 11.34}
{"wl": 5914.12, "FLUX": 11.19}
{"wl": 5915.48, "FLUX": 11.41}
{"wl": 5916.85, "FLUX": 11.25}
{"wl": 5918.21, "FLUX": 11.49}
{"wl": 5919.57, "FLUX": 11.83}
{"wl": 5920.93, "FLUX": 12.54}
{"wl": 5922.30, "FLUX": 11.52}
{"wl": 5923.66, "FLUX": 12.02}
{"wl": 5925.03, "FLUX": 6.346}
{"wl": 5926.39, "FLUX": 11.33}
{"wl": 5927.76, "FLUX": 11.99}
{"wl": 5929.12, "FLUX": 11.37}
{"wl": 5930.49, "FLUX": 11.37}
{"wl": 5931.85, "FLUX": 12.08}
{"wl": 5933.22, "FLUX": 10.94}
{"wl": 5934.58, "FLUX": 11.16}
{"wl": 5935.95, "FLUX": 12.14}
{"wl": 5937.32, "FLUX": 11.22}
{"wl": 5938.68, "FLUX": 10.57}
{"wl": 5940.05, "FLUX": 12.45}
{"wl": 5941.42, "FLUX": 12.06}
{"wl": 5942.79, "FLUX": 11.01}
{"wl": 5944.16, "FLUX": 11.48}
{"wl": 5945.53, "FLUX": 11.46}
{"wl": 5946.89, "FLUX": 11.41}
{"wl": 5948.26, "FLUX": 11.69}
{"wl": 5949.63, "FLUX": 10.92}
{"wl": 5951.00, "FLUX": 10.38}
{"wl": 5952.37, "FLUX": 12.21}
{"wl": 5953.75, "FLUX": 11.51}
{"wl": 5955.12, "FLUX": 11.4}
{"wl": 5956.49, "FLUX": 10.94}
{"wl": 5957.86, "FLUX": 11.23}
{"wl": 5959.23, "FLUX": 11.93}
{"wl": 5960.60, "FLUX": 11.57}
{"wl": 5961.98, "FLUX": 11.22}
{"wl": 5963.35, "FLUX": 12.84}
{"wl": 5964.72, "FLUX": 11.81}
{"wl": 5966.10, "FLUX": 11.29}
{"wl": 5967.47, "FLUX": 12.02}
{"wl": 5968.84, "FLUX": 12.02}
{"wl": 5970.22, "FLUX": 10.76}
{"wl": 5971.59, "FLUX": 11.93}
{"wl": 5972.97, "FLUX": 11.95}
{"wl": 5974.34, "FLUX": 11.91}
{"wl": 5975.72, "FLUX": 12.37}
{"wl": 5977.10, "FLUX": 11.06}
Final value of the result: -1.0 AA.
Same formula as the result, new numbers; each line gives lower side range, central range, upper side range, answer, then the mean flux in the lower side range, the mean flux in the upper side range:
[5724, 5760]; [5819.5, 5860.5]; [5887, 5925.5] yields -3.4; 11.7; 10.4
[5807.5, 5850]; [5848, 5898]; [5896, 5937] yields 3.5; 11.9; 11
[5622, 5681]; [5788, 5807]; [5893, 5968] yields -1.0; 11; 11.1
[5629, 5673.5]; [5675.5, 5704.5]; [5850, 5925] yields -0.8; 11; 10.8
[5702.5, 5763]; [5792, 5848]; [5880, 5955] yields -3.9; 11.4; 10.8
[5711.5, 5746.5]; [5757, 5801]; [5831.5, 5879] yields 0.6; 11.6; 11.6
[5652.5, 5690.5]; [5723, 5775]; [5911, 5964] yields -2.2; 11.1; 11.4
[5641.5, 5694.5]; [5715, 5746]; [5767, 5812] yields -0.9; 11.1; 11.5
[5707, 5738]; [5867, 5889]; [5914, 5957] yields 0.6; 11.5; 11.3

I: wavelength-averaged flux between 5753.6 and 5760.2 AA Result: 11.6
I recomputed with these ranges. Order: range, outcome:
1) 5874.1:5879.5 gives 11.3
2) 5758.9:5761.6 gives 11.4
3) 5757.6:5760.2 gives 11.6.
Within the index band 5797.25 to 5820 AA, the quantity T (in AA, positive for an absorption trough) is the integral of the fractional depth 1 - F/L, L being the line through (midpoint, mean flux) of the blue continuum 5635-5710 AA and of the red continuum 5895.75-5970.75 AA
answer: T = -1.4 AA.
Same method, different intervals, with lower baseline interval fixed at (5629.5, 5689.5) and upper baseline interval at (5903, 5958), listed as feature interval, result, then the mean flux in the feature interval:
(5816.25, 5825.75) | -0.65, 12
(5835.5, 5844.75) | -0.57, 11.9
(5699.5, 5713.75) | 0.51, 10.7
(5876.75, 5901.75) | 3.25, 9.82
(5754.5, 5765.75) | -0.40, 11.5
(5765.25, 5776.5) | -0.66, 11.8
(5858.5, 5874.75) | -0.22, 11.4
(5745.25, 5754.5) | -0.33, 11.5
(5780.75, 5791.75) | 0.24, 10.9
